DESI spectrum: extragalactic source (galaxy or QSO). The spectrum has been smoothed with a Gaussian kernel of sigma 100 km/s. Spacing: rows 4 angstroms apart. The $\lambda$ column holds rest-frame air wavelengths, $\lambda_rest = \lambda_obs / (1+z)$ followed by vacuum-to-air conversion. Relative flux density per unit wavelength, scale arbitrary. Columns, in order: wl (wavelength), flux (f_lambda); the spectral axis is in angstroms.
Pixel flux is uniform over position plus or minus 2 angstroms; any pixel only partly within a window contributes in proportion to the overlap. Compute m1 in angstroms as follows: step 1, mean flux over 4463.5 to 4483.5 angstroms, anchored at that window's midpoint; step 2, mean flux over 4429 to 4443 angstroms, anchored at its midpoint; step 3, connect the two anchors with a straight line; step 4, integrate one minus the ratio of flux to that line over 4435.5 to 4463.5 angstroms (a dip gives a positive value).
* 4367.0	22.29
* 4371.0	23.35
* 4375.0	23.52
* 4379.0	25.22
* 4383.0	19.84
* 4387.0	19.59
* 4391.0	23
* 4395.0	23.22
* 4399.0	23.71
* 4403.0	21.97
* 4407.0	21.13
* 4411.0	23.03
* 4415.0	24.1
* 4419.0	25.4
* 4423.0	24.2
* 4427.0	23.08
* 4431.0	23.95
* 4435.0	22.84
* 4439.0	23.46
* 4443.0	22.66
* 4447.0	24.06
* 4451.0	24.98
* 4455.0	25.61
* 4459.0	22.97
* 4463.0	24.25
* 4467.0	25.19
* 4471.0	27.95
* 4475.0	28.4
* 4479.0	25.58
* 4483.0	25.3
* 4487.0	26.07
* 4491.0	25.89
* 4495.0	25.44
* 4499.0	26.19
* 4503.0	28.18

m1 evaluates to 0.6 angstroms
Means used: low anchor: 23.3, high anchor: 26.4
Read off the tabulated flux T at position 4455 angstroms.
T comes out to 25.61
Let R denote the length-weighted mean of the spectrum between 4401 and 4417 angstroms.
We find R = 22.6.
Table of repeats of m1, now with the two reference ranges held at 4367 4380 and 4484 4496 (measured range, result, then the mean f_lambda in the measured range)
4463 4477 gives -0.74 angstroms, 26.8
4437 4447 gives 0.67 angstroms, 23.3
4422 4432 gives 0.39 angstroms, 23.7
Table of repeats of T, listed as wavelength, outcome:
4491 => 25.89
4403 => 21.97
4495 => 25.44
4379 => 25.22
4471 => 27.95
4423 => 24.2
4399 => 23.71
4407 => 21.13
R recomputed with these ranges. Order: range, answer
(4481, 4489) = 25.7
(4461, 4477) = 26.4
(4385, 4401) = 22.4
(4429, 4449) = 23.4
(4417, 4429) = 24.2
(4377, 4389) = 21.6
